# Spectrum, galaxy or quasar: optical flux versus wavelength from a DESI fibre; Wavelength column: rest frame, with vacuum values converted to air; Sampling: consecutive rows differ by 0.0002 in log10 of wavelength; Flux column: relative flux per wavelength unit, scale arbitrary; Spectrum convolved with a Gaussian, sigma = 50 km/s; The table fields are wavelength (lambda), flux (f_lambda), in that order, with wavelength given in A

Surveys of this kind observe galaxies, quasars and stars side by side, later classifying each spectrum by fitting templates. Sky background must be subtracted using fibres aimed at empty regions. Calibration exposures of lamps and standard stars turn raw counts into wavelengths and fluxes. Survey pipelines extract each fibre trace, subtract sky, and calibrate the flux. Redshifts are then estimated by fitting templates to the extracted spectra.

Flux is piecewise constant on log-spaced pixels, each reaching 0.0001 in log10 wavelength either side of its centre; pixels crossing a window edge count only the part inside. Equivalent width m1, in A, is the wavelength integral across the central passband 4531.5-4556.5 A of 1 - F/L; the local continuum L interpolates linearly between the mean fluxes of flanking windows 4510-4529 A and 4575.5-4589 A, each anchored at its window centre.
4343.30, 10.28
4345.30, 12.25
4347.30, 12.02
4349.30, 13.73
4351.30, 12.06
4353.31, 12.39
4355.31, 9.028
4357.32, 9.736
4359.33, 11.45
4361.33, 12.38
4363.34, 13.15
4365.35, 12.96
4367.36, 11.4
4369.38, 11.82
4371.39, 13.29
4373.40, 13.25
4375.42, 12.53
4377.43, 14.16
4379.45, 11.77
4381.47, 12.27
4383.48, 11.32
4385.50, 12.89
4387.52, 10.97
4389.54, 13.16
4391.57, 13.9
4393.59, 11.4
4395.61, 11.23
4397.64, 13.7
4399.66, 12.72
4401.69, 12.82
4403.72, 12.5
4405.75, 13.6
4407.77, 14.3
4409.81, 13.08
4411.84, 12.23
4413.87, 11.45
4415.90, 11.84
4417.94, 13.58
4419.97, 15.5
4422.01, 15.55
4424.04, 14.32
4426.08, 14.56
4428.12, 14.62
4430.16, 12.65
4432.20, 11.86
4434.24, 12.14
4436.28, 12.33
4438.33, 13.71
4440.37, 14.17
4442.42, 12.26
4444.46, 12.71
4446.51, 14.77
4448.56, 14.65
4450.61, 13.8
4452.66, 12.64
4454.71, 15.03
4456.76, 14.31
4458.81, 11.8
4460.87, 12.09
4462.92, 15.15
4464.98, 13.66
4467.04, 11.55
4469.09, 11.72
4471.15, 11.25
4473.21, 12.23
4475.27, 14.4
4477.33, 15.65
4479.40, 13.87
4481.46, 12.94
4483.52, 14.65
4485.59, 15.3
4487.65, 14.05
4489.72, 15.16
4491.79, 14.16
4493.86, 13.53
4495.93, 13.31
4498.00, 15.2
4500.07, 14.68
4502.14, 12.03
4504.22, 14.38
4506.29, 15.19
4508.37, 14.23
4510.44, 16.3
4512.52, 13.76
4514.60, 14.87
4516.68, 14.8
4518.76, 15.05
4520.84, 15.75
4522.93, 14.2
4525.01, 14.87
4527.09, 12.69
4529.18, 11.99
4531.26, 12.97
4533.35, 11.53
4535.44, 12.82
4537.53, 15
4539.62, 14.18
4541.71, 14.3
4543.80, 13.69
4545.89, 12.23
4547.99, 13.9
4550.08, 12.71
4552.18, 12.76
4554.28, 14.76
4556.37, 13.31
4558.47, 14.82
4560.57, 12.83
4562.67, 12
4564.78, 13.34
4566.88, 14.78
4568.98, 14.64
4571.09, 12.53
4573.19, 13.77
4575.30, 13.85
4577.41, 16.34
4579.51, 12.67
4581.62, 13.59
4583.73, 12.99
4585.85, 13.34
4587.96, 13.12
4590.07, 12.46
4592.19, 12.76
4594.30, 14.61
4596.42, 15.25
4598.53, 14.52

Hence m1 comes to 1.4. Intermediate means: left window 14.5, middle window 13.4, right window 13.7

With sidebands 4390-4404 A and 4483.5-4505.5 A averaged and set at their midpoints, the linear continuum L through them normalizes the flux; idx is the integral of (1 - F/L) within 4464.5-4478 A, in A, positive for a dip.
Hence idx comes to 1.0 A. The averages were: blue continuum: 12.6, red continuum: 14.2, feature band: 12.8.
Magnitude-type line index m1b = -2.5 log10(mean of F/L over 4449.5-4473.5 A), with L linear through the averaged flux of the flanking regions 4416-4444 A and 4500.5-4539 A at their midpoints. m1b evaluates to 0.06 mag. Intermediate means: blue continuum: 13.6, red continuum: 14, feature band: 13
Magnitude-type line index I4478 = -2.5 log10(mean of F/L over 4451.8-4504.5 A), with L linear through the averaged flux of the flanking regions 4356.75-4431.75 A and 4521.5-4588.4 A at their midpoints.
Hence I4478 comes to -0.036 mag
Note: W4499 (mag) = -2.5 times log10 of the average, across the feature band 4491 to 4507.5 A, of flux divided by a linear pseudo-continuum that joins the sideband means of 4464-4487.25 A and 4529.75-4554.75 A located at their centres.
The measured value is -0.053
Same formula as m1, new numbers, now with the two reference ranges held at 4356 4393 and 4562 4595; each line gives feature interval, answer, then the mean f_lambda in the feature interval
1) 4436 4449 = -0.8 A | 13.5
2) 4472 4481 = -0.7 A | 13.9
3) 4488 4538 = -3.6 A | 14.1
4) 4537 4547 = -0.4 A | 13.8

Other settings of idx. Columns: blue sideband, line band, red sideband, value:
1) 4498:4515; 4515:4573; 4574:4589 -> 1.7 A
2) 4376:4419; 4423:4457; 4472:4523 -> -0.5 A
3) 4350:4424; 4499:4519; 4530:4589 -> -1.9 A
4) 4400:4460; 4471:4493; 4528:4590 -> -1.1 A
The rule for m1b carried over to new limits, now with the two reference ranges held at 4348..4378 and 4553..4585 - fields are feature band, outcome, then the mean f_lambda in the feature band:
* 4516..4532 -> -0.051 mag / 14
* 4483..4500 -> -0.100 mag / 14.4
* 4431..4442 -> -0.005 mag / 12.8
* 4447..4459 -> -0.083 mag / 13.9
